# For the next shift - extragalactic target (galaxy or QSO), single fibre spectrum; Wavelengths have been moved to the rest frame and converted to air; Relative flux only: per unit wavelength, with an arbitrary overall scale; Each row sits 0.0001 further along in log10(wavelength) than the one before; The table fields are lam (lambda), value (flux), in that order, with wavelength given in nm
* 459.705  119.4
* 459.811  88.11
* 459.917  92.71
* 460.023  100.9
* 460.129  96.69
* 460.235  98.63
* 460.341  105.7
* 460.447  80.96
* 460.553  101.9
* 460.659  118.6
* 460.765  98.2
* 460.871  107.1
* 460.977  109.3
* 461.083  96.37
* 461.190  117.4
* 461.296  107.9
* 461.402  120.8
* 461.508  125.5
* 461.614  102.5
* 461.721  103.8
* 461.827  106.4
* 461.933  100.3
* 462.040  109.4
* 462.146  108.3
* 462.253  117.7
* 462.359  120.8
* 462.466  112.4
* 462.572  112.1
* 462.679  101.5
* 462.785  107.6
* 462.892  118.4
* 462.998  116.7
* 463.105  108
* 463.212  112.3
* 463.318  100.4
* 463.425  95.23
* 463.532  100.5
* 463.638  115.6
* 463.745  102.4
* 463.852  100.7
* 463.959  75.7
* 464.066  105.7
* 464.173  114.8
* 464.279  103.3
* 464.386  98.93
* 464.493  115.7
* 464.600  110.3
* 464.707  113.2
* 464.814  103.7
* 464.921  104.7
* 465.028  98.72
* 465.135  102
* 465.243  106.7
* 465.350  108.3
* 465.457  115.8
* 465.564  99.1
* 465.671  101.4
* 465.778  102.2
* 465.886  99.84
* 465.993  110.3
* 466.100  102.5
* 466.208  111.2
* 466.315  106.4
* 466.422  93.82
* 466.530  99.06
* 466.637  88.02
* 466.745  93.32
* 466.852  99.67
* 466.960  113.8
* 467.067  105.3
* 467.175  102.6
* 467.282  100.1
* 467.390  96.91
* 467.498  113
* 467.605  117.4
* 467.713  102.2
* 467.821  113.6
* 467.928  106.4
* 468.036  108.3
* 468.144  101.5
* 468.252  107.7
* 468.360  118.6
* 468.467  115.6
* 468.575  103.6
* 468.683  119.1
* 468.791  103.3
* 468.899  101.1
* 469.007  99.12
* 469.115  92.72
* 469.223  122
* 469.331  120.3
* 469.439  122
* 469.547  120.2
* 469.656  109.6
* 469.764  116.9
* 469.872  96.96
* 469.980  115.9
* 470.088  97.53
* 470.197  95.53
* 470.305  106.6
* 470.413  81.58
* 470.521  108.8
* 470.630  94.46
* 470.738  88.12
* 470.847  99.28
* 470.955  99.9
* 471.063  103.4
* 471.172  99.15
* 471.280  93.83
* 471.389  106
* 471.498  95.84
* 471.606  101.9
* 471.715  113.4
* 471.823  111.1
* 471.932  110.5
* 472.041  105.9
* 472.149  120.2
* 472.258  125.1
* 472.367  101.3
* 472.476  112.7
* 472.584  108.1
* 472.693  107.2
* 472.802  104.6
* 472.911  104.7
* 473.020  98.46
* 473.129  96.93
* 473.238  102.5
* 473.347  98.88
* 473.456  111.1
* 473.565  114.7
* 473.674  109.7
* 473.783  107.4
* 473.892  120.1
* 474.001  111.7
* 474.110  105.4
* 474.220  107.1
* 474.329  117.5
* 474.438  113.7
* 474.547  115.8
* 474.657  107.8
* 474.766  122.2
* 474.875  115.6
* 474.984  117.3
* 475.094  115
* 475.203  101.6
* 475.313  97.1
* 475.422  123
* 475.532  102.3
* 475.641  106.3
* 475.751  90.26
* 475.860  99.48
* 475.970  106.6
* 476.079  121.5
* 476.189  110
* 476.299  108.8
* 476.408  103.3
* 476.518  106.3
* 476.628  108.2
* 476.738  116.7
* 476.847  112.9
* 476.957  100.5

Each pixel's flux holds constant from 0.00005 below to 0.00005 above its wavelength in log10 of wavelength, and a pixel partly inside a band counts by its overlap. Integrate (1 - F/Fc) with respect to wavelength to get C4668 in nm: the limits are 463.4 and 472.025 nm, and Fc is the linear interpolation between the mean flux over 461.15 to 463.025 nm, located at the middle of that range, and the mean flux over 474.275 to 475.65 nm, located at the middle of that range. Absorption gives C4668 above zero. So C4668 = 0.55 nm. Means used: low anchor 112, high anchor 112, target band 105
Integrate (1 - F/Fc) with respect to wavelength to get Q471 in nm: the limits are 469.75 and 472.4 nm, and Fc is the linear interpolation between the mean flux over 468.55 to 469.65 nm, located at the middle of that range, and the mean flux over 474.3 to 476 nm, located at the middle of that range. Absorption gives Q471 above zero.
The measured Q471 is 0.16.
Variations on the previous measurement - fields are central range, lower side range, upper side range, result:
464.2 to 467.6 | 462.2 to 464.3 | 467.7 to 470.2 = 0.12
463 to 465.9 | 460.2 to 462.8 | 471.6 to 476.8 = 0.09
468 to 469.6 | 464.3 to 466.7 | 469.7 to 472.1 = -0.12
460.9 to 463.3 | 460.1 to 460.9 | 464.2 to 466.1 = -0.19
